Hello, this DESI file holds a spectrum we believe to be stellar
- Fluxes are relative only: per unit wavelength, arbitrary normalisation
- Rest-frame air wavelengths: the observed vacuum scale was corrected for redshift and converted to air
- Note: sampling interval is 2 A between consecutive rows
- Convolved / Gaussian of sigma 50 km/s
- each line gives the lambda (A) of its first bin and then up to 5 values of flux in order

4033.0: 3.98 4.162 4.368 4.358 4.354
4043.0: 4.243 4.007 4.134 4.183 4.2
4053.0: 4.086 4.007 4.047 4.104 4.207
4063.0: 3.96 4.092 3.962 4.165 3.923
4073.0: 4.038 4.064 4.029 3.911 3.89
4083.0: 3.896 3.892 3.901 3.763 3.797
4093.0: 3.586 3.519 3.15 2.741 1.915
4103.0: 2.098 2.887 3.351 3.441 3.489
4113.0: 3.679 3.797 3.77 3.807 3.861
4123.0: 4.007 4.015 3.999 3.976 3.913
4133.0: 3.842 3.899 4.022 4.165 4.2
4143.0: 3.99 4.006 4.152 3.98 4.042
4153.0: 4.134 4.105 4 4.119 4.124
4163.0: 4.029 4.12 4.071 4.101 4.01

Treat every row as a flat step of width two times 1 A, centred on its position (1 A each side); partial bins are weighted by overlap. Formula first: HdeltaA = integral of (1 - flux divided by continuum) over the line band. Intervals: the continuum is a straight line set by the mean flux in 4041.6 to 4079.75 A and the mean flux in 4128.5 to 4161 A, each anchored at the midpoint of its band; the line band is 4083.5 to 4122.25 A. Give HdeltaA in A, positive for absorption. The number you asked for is 6.3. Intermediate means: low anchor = 4.08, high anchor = 4.04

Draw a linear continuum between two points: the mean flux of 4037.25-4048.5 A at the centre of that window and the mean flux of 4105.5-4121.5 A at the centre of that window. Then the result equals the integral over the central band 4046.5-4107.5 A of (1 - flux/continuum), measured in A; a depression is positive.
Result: 3.4 A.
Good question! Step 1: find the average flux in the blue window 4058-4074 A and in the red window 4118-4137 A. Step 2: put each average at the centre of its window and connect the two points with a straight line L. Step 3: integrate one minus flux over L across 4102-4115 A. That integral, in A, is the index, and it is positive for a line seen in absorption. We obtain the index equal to 2.49 A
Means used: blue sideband 4.06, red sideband 3.93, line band 3.21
